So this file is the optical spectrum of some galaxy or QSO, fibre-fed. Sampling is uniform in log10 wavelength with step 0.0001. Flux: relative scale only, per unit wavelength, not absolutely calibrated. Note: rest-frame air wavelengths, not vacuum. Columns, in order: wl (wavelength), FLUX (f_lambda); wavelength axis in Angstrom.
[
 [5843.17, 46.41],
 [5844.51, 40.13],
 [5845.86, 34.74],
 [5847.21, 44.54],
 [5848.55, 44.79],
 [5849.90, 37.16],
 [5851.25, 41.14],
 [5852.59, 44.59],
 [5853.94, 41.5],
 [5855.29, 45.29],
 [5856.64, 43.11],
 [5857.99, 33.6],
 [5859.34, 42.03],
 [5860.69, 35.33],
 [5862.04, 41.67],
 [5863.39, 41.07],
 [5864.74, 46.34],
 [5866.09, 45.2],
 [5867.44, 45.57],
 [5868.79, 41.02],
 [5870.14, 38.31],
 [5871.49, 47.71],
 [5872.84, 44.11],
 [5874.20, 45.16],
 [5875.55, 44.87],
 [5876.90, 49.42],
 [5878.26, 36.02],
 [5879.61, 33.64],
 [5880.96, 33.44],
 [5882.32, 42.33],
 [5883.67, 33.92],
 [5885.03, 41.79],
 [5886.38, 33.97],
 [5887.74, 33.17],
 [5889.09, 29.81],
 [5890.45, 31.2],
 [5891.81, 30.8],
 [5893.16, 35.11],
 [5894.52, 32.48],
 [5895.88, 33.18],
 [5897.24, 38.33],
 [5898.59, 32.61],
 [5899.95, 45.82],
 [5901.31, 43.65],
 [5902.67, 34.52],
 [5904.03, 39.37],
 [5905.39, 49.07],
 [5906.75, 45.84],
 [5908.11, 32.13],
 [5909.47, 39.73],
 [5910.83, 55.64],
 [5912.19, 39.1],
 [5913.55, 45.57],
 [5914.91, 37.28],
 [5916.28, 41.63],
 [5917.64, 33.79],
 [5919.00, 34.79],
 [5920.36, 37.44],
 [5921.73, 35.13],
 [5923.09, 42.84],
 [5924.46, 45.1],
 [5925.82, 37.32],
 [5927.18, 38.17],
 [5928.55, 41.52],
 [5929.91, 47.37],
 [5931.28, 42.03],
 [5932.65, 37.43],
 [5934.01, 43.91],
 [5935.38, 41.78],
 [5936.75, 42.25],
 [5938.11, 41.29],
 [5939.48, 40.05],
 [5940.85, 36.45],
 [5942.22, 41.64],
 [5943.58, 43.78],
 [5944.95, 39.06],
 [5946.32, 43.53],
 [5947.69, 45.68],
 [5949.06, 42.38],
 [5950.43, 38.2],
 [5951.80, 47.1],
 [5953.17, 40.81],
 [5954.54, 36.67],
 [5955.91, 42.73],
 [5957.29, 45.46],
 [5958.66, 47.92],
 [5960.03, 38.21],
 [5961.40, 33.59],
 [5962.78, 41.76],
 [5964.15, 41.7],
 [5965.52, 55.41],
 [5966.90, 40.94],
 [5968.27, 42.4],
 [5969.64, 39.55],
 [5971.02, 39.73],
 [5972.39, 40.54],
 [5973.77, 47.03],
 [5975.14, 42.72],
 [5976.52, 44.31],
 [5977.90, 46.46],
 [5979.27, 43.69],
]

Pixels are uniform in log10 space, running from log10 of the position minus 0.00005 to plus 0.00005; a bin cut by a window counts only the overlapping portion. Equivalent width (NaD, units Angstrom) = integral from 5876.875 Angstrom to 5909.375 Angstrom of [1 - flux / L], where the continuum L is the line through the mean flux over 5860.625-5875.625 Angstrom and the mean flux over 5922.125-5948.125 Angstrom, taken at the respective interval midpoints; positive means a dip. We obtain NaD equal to 4.32 Angstrom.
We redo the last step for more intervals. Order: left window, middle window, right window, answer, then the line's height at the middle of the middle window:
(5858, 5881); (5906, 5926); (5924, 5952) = 0.65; 41.7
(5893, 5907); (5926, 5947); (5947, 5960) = 0.15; 41.6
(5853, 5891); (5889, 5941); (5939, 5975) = 2.12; 41.1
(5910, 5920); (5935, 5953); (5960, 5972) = -0.17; 41.4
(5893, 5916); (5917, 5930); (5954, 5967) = 0.62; 40.9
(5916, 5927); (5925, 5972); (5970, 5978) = -1.08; 40.8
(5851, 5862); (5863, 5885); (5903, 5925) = -0.51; 40.8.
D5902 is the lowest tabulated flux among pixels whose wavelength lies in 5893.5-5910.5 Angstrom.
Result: 32.13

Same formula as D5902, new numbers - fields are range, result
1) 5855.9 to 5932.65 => 29.81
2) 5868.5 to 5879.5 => 36.02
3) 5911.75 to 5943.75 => 33.79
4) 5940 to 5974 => 33.59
